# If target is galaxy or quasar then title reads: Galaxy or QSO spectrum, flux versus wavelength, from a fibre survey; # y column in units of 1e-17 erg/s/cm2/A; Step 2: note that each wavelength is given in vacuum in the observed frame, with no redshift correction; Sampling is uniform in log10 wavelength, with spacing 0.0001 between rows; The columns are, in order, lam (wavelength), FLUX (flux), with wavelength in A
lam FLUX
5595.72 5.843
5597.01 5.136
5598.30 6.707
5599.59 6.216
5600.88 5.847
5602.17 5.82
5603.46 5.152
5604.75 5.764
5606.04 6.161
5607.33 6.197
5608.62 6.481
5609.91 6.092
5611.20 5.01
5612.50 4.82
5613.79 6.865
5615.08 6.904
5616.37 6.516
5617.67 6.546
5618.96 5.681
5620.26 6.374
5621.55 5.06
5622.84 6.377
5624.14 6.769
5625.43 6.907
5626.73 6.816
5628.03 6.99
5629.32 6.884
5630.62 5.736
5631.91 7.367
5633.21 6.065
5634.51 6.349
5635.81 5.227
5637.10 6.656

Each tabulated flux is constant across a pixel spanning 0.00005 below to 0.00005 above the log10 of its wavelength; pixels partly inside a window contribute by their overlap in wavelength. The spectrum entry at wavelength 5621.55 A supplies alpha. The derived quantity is 5.06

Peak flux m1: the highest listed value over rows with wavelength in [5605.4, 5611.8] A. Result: 6.481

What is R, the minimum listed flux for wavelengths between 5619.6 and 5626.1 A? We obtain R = 5.06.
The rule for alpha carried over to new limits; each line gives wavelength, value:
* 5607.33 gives 6.197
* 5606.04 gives 6.161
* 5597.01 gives 5.136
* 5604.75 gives 5.764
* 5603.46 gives 5.152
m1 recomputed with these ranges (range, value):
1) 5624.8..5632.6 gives 7.367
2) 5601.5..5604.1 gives 5.82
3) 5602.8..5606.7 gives 6.161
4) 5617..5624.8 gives 6.769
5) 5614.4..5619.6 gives 6.904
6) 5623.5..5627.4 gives 6.907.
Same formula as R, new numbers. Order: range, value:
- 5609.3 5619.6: 4.82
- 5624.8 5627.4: 6.816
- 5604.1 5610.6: 5.764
